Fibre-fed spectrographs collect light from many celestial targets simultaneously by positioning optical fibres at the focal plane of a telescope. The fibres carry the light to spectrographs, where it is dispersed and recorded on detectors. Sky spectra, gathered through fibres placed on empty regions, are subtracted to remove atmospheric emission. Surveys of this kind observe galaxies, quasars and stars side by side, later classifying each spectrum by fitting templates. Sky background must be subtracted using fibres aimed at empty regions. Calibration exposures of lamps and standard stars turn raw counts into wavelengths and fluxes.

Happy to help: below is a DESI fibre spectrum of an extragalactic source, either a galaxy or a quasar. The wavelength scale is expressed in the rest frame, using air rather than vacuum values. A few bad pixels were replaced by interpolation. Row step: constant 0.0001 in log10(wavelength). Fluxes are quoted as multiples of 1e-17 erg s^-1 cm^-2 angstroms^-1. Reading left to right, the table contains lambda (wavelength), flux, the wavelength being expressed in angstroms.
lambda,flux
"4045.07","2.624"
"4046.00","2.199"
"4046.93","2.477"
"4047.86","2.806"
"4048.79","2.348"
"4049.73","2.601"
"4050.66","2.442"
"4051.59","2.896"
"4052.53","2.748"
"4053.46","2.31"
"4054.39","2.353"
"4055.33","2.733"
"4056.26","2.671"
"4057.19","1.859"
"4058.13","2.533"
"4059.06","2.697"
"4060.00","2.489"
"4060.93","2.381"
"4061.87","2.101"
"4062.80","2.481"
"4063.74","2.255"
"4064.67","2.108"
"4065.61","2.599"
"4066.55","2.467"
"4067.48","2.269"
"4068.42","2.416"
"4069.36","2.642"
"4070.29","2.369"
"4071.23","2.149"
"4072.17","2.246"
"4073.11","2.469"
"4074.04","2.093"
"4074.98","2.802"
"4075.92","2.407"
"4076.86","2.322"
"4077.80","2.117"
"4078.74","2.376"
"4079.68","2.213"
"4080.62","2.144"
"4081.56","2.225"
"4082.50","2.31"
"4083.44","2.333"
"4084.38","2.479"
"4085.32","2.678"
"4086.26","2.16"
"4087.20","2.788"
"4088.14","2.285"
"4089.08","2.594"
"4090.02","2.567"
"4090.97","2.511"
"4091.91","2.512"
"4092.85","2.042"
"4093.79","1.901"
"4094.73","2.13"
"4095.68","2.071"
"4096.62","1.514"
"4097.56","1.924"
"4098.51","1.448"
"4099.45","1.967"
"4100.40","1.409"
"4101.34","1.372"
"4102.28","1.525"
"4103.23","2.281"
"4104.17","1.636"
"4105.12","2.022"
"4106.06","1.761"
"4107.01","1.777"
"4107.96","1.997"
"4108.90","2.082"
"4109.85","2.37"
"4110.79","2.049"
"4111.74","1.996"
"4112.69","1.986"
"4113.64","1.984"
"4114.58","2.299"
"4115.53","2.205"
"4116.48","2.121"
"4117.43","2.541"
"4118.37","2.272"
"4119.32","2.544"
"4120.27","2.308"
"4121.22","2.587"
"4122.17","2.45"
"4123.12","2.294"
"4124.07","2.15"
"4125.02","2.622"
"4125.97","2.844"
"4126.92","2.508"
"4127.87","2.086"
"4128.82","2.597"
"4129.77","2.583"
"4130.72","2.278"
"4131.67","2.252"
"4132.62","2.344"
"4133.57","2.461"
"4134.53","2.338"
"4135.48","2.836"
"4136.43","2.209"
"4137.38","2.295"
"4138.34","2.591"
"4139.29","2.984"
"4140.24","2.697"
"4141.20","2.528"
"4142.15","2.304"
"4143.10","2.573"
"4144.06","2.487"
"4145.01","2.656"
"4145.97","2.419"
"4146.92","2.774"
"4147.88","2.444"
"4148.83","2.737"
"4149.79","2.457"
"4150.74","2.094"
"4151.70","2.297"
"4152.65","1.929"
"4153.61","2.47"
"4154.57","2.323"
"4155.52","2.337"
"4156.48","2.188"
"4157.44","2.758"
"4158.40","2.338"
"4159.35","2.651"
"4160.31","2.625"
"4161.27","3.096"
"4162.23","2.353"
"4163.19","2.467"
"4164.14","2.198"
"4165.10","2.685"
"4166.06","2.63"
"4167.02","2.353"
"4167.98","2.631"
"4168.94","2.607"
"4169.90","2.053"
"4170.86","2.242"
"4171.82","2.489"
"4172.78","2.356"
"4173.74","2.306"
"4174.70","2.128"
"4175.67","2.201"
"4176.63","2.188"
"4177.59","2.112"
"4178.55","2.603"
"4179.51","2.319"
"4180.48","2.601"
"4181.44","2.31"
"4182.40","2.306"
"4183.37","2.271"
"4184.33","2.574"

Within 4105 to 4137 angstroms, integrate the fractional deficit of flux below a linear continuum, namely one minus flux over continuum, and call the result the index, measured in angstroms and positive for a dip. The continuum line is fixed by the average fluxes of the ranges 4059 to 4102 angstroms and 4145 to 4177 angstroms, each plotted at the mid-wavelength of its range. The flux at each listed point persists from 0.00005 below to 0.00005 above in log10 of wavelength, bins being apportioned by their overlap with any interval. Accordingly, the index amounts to 0.7 angstroms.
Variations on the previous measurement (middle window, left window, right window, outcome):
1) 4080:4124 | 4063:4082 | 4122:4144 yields 4.8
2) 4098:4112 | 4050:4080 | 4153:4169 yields 3.5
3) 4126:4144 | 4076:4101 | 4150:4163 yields -1.0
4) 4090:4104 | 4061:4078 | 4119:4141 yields 2.8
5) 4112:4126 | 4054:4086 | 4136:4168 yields 0.7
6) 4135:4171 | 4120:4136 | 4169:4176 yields -2.1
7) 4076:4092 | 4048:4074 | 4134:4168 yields 0.4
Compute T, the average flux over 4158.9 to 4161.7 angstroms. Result 2.78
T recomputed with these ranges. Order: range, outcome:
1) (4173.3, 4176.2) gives 2.21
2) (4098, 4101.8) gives 1.55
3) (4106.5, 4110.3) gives 2.05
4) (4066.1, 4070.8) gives 2.43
